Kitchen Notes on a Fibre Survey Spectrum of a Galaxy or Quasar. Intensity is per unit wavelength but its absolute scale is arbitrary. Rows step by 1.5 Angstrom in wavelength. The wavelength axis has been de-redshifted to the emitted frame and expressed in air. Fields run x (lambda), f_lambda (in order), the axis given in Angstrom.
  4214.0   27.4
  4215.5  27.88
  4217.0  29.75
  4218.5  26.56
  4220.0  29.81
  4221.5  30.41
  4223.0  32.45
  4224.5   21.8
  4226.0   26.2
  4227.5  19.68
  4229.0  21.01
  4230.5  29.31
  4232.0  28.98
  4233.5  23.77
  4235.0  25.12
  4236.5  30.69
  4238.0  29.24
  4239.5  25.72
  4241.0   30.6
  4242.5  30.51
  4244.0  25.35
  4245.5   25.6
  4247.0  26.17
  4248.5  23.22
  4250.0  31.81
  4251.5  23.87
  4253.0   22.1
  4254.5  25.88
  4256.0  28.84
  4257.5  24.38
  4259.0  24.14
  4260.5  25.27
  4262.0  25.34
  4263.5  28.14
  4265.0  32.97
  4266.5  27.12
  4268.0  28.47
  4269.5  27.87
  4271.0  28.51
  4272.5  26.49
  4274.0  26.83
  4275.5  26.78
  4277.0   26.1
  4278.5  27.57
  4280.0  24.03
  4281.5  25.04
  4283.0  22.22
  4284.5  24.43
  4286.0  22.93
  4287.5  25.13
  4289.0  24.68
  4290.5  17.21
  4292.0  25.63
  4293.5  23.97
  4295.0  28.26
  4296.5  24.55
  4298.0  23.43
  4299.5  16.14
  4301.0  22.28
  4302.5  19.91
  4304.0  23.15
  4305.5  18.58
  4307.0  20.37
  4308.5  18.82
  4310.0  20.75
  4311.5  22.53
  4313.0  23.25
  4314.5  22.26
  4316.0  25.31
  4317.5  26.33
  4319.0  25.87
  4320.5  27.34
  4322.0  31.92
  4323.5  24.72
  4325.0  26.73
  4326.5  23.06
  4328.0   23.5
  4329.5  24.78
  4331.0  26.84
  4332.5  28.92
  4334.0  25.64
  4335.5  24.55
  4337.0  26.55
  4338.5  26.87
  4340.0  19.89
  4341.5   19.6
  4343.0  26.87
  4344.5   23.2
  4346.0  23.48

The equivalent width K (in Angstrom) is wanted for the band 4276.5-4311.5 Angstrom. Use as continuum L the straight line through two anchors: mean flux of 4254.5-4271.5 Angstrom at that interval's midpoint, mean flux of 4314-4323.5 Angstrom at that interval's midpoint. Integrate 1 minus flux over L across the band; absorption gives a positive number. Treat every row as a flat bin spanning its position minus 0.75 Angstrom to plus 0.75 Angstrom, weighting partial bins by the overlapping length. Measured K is 5.3 Angstrom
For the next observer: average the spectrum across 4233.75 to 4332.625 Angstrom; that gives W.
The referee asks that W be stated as 25.2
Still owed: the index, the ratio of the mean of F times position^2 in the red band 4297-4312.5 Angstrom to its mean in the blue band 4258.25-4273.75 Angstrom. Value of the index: 0.77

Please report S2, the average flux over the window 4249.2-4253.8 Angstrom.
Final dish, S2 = 25.9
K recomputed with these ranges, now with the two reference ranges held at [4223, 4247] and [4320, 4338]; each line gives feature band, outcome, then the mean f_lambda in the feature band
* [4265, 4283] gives -0.36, 26.9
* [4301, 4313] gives 2.47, 20.9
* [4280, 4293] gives 1.41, 23.5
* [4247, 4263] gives 0.50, 25.6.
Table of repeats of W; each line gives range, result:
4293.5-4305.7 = 22.3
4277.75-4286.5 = 24.4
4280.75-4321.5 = 23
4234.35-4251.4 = 27.5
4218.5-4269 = 26.8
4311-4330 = 25.2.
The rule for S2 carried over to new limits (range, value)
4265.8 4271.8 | 28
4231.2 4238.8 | 27.6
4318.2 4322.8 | 28.3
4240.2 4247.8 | 27.6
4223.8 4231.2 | 23.6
